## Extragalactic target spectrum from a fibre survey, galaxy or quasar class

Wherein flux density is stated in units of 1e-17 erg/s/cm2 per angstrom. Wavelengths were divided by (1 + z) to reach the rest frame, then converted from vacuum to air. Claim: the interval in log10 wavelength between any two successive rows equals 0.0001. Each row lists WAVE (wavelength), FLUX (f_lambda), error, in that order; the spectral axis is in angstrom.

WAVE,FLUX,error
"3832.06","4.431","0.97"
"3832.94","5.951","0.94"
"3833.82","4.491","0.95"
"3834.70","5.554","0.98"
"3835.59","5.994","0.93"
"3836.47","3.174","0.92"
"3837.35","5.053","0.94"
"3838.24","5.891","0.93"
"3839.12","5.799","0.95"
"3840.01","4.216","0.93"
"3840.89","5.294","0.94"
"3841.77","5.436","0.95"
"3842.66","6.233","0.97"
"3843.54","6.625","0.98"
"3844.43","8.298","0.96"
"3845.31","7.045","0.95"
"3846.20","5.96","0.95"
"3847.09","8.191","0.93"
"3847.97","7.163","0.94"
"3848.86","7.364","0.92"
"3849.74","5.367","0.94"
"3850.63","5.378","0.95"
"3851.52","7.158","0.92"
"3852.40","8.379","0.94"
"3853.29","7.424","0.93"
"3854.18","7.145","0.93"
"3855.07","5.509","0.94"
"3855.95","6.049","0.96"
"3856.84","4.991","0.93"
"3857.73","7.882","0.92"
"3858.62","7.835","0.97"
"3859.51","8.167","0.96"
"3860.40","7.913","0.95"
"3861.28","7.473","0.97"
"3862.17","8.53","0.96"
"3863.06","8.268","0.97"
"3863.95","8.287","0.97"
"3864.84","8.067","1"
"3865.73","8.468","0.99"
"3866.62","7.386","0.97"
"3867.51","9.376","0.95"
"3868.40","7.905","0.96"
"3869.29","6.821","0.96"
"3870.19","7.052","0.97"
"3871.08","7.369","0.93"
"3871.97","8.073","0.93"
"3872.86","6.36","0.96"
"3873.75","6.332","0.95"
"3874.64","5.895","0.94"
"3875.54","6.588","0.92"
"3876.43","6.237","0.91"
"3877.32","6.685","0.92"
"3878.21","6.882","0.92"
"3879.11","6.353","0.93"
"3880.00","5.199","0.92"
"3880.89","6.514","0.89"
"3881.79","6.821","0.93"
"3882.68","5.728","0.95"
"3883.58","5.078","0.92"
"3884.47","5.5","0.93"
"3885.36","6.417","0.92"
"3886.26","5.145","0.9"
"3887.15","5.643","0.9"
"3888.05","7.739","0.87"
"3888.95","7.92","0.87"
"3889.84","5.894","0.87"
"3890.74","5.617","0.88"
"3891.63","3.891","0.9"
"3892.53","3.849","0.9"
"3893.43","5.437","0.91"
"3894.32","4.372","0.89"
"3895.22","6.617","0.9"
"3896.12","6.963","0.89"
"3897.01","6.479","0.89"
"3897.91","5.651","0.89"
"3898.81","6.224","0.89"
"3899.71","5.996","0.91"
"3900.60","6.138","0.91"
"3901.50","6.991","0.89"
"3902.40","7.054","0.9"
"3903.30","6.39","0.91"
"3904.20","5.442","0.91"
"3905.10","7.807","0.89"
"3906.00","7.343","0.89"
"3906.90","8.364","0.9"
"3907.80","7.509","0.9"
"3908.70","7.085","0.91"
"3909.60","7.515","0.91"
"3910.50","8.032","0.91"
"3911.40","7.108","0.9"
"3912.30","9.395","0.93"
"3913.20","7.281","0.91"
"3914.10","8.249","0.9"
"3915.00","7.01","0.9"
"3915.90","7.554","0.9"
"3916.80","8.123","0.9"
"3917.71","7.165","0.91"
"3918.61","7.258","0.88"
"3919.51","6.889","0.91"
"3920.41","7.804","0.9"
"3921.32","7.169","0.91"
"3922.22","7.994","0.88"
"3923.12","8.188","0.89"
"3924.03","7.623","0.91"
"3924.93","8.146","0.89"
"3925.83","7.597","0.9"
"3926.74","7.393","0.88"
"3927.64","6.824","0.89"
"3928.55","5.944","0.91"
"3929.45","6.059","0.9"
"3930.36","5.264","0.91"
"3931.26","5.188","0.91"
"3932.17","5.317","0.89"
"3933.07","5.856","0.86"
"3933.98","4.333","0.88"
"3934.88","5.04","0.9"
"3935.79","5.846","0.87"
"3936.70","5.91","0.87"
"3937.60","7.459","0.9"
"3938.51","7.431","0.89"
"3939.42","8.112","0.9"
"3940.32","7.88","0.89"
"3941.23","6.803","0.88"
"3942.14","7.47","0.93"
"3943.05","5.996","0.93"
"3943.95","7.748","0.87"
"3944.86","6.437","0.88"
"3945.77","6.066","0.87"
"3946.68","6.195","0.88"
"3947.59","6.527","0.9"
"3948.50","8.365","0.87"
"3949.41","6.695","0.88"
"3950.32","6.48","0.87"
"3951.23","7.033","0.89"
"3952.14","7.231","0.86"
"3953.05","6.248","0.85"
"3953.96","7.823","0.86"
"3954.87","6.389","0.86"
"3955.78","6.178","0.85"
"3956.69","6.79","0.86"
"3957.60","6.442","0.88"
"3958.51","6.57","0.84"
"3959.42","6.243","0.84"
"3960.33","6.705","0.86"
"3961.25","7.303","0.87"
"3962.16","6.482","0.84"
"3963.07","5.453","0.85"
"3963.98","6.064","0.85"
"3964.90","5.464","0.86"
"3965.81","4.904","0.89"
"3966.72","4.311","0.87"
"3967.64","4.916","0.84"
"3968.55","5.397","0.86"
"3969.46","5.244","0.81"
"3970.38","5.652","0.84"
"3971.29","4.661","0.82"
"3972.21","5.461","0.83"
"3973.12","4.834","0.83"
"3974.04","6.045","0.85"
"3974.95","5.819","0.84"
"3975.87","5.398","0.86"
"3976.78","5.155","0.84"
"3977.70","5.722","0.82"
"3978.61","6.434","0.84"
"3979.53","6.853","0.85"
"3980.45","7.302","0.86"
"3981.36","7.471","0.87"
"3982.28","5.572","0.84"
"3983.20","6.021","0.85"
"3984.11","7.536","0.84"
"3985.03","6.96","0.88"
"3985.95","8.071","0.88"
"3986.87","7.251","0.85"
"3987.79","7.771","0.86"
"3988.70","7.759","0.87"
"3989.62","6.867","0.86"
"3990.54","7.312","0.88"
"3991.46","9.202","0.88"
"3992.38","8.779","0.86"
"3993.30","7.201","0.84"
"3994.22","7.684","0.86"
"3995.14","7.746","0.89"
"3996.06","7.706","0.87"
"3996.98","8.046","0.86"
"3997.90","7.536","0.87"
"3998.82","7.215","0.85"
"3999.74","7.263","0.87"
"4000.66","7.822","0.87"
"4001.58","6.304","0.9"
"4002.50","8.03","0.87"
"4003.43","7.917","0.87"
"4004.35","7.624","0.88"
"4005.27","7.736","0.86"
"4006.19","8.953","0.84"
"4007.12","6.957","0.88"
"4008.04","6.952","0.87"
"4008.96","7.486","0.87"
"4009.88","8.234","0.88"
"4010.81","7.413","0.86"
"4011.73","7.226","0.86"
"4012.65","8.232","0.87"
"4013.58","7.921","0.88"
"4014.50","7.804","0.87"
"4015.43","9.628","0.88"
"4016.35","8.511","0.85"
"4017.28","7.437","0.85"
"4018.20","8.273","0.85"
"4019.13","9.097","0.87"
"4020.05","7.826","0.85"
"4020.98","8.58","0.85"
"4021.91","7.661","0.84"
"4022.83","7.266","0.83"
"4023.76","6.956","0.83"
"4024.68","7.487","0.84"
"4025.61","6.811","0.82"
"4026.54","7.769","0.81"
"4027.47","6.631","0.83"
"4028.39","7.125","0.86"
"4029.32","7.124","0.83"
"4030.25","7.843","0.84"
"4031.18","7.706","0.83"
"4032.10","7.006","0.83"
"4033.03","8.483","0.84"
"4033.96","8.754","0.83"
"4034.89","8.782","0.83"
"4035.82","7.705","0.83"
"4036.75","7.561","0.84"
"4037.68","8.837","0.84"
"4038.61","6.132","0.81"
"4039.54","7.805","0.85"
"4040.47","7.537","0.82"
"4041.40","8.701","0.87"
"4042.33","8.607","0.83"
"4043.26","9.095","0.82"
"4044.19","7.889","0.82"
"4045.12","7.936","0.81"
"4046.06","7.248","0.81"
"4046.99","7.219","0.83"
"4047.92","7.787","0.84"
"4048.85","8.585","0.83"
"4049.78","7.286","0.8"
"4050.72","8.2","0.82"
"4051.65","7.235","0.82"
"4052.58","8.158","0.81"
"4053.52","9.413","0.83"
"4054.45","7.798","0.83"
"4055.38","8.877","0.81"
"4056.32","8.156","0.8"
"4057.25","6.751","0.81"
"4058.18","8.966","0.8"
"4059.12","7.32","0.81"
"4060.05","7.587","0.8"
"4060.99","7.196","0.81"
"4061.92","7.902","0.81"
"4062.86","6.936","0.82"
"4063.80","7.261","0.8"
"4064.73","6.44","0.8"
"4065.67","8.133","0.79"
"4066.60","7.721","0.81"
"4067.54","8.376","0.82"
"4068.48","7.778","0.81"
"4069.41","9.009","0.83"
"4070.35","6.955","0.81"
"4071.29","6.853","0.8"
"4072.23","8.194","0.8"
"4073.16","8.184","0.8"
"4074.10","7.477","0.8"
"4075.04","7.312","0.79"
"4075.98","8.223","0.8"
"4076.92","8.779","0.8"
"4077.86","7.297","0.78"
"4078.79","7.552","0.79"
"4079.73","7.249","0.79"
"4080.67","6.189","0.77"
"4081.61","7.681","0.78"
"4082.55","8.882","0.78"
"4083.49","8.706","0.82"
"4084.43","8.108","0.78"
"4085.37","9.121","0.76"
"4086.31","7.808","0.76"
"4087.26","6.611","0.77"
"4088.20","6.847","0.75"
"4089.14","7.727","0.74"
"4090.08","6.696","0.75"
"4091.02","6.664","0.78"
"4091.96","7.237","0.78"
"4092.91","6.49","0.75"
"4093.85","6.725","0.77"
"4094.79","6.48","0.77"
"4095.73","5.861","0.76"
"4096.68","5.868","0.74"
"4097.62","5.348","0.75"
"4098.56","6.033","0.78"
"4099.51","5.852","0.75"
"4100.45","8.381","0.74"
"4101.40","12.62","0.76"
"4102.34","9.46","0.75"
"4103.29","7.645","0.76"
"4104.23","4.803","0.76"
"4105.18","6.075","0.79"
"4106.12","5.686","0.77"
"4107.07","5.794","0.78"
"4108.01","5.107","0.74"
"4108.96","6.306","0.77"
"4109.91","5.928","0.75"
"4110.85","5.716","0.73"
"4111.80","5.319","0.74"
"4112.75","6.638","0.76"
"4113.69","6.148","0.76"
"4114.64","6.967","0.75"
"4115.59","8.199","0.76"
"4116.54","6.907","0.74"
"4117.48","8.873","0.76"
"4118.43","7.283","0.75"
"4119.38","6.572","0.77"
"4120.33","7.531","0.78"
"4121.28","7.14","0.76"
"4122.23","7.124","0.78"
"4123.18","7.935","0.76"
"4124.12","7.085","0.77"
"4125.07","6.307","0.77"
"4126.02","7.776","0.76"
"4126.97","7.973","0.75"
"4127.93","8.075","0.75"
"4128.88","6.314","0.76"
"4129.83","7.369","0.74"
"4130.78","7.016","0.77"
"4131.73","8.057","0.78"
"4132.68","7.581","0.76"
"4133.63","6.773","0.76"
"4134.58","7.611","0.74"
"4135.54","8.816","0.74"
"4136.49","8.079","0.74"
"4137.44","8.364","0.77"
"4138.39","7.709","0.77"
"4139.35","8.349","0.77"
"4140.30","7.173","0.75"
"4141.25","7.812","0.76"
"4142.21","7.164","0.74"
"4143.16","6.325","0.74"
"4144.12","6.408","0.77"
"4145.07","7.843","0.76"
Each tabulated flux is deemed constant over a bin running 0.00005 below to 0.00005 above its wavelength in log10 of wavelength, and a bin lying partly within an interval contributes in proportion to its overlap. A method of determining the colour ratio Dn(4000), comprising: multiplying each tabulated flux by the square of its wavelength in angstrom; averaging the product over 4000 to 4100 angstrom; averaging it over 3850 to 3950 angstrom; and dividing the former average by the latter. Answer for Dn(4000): 1.2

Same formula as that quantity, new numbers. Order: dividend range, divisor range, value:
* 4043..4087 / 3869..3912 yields 1.33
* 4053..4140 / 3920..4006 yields 1.17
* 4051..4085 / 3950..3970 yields 1.34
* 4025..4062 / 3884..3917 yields 1.27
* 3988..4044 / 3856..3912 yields 1.23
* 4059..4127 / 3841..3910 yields 1.20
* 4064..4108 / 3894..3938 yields 1.17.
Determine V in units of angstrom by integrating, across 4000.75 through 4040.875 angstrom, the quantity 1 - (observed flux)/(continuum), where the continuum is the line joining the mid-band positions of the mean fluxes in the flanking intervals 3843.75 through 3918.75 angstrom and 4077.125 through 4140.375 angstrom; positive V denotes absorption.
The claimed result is -3.9 angstrom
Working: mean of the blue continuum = 6.87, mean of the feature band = 7.75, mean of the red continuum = 7.2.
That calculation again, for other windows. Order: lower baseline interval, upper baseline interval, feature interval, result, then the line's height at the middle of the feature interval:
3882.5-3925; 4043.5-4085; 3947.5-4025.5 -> 3.3 angstrom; 7.3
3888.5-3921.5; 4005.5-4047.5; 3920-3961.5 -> 2.1 angstrom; 7.1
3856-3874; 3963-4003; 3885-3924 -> 2.4 angstrom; 7.27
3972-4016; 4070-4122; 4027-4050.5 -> -2.0 angstrom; 7.21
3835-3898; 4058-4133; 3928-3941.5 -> 1.2 angstrom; 6.75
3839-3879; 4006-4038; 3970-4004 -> 3.2 angstrom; 7.64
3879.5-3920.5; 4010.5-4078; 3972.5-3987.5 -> 1.8 angstrom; 7.29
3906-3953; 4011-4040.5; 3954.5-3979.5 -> 5.2 angstrom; 7.32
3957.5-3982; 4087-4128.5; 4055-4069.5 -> -2.6 angstrom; 6.56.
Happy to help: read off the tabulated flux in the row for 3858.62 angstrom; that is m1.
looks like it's 7.835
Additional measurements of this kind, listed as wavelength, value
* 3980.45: 7.302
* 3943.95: 7.748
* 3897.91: 5.651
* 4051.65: 7.235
